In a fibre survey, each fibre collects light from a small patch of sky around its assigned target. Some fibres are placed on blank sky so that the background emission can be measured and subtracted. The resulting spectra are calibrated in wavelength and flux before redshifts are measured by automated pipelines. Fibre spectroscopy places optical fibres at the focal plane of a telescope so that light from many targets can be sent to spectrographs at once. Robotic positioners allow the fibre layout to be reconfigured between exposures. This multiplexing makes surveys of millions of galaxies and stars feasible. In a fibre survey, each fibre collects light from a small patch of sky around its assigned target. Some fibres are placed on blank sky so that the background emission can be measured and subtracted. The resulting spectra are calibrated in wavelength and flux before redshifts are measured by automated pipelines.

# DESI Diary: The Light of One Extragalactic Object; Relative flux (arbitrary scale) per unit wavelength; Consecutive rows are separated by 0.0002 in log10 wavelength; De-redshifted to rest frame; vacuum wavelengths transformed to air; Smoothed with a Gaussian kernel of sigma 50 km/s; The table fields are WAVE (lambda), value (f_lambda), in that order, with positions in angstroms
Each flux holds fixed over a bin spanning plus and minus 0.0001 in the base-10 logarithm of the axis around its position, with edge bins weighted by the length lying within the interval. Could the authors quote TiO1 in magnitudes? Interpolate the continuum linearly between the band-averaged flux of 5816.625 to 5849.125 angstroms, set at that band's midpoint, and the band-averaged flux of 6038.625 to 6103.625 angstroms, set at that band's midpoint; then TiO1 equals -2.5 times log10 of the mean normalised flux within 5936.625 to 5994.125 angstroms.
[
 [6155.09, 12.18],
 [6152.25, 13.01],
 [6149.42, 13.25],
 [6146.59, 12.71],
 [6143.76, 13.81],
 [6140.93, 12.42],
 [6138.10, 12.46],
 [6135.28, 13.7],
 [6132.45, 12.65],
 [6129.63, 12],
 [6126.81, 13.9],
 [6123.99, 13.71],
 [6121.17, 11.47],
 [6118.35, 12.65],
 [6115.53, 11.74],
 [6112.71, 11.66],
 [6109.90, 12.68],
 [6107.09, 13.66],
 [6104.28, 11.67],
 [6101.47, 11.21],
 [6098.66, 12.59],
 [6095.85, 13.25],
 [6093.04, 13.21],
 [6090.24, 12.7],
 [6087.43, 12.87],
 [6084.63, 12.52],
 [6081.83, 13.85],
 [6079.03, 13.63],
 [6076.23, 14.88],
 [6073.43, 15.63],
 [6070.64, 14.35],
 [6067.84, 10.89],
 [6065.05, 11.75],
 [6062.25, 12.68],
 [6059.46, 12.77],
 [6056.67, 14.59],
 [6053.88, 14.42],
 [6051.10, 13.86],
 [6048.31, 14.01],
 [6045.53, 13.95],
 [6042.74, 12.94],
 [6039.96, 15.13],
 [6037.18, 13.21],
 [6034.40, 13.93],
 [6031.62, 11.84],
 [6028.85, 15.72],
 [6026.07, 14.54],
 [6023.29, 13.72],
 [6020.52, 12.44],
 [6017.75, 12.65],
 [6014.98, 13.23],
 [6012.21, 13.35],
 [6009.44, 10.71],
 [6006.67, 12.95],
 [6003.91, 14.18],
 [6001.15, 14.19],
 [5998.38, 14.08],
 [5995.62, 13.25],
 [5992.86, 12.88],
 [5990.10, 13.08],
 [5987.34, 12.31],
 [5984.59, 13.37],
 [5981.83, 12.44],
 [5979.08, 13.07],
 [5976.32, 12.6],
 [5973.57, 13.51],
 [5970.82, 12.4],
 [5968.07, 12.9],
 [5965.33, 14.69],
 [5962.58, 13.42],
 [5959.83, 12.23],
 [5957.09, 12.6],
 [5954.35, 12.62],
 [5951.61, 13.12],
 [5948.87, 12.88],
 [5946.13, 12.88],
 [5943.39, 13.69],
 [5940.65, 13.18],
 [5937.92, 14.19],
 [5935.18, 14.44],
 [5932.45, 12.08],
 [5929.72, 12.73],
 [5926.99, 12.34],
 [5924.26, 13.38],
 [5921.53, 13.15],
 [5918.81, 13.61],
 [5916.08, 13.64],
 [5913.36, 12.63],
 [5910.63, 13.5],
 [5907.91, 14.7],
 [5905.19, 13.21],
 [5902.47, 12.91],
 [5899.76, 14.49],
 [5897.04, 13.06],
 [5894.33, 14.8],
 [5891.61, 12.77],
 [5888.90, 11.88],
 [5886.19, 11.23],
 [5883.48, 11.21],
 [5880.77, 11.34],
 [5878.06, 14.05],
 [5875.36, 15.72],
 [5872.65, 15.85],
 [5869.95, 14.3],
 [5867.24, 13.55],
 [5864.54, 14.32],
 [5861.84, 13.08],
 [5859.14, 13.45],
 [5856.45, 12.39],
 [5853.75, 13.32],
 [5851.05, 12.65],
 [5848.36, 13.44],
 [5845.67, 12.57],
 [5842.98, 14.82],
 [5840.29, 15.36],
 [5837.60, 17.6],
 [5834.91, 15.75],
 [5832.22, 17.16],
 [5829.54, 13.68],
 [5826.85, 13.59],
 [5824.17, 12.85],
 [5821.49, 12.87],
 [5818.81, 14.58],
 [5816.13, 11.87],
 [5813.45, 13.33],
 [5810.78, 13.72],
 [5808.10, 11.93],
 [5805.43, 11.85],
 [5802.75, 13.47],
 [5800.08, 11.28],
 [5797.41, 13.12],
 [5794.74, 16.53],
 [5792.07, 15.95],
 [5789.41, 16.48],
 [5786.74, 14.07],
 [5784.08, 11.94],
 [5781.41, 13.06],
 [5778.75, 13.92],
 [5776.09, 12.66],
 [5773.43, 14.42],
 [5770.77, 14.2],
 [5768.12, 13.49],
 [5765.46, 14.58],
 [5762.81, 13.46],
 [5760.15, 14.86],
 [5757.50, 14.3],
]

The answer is 0.06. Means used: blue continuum 14.5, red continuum 13.4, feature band 13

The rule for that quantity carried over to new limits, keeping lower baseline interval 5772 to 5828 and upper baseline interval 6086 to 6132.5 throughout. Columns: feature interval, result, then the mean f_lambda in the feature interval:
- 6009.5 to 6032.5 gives -0.04 mag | 13.3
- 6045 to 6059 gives -0.11 mag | 14.1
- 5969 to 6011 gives -0.01 mag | 13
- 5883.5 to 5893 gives 0.12 mag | 11.9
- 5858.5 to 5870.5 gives -0.03 mag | 13.7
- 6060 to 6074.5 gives -0.02 mag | 13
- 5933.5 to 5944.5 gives -0.06 mag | 13.8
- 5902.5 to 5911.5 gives -0.04 mag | 13.7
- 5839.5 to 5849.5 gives -0.05 mag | 14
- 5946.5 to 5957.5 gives 0.02 mag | 12.8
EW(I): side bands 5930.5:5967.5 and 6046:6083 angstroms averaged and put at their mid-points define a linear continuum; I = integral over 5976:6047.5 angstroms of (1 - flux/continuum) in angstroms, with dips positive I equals 0.7 angstroms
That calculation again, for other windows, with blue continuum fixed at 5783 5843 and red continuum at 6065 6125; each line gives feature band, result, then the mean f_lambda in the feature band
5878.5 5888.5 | 1.6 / 11.6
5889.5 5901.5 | 0.1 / 13.6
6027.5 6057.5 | -2.0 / 14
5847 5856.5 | 0.6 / 13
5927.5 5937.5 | 0.3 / 13.1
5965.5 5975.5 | 0.2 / 13.1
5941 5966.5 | 0.7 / 13.1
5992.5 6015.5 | 0.1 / 13.2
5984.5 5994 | 0.3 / 12.9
